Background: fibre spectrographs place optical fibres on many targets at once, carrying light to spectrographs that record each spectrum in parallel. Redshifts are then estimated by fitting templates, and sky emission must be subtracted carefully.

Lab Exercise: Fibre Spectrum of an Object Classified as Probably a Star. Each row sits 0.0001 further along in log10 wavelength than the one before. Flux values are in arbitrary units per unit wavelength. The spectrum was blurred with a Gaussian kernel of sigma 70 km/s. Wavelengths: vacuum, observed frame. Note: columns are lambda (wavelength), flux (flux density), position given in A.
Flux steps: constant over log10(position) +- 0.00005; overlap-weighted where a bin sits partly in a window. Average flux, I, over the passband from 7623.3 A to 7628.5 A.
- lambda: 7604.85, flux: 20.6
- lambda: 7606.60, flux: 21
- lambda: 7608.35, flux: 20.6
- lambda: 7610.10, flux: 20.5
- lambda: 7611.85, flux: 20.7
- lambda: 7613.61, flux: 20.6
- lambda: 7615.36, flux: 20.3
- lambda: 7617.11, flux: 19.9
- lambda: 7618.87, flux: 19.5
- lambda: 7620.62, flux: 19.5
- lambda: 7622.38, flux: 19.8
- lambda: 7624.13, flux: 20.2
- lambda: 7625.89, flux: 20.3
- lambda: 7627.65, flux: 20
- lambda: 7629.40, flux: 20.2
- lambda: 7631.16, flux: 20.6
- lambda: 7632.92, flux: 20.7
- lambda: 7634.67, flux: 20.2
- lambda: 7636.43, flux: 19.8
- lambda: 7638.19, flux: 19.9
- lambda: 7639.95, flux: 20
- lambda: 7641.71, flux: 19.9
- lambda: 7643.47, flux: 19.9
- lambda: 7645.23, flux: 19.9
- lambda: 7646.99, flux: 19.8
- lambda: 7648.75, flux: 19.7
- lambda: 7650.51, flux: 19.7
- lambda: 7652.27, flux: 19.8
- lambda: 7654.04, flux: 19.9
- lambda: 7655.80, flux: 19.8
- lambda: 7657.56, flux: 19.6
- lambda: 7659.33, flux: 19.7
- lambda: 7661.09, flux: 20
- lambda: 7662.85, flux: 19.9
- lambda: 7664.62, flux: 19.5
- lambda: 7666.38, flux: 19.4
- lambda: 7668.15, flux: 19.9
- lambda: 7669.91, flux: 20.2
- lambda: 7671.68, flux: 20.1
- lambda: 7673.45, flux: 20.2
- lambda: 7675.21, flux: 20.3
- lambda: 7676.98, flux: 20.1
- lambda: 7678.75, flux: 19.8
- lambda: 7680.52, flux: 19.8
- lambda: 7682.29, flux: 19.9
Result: 20.1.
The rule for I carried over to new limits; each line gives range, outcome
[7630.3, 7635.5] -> 20.5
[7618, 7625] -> 19.8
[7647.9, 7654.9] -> 19.8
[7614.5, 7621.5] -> 19.8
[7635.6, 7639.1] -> 19.8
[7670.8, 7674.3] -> 20.1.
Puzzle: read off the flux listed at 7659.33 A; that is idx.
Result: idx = 19.7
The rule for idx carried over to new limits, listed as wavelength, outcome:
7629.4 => 20.2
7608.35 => 20.6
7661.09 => 20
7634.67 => 20.2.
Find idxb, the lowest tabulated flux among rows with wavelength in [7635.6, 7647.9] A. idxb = 19.8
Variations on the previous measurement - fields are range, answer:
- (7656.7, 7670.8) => 19.4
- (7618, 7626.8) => 19.5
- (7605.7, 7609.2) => 20.6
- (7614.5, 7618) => 19.9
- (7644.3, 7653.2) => 19.7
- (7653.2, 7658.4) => 19.6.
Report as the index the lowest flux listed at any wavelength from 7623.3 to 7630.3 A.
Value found 20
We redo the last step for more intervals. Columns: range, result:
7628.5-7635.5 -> 20.2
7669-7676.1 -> 20.1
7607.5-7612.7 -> 20.5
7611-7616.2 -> 20.3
